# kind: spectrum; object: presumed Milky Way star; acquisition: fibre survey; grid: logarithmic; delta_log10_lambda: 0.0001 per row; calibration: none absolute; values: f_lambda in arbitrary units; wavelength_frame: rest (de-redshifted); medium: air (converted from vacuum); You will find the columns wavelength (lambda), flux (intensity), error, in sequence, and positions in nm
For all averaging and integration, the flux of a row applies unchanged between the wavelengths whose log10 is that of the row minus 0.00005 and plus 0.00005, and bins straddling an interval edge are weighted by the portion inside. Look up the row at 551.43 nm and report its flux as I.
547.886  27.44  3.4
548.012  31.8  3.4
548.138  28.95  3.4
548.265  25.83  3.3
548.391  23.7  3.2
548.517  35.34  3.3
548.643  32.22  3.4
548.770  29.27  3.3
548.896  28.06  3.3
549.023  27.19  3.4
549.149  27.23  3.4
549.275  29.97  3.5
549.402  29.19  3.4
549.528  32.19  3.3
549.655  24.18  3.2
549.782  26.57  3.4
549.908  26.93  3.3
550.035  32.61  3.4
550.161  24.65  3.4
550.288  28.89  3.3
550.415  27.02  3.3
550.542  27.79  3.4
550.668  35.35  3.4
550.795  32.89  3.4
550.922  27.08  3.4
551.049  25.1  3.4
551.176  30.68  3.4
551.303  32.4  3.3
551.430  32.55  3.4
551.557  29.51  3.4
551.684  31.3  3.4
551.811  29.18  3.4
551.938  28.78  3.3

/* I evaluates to 32.55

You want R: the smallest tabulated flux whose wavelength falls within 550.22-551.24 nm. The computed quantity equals 25.1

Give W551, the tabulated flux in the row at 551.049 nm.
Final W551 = 25.1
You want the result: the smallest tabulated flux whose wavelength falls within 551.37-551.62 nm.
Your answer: 29.51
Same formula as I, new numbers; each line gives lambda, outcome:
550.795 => 32.89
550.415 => 27.02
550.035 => 32.61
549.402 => 29.19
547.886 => 27.44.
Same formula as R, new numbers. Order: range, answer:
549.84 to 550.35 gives 24.65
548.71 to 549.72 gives 24.18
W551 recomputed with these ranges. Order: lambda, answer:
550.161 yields 24.65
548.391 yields 23.7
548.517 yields 35.34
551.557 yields 29.51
